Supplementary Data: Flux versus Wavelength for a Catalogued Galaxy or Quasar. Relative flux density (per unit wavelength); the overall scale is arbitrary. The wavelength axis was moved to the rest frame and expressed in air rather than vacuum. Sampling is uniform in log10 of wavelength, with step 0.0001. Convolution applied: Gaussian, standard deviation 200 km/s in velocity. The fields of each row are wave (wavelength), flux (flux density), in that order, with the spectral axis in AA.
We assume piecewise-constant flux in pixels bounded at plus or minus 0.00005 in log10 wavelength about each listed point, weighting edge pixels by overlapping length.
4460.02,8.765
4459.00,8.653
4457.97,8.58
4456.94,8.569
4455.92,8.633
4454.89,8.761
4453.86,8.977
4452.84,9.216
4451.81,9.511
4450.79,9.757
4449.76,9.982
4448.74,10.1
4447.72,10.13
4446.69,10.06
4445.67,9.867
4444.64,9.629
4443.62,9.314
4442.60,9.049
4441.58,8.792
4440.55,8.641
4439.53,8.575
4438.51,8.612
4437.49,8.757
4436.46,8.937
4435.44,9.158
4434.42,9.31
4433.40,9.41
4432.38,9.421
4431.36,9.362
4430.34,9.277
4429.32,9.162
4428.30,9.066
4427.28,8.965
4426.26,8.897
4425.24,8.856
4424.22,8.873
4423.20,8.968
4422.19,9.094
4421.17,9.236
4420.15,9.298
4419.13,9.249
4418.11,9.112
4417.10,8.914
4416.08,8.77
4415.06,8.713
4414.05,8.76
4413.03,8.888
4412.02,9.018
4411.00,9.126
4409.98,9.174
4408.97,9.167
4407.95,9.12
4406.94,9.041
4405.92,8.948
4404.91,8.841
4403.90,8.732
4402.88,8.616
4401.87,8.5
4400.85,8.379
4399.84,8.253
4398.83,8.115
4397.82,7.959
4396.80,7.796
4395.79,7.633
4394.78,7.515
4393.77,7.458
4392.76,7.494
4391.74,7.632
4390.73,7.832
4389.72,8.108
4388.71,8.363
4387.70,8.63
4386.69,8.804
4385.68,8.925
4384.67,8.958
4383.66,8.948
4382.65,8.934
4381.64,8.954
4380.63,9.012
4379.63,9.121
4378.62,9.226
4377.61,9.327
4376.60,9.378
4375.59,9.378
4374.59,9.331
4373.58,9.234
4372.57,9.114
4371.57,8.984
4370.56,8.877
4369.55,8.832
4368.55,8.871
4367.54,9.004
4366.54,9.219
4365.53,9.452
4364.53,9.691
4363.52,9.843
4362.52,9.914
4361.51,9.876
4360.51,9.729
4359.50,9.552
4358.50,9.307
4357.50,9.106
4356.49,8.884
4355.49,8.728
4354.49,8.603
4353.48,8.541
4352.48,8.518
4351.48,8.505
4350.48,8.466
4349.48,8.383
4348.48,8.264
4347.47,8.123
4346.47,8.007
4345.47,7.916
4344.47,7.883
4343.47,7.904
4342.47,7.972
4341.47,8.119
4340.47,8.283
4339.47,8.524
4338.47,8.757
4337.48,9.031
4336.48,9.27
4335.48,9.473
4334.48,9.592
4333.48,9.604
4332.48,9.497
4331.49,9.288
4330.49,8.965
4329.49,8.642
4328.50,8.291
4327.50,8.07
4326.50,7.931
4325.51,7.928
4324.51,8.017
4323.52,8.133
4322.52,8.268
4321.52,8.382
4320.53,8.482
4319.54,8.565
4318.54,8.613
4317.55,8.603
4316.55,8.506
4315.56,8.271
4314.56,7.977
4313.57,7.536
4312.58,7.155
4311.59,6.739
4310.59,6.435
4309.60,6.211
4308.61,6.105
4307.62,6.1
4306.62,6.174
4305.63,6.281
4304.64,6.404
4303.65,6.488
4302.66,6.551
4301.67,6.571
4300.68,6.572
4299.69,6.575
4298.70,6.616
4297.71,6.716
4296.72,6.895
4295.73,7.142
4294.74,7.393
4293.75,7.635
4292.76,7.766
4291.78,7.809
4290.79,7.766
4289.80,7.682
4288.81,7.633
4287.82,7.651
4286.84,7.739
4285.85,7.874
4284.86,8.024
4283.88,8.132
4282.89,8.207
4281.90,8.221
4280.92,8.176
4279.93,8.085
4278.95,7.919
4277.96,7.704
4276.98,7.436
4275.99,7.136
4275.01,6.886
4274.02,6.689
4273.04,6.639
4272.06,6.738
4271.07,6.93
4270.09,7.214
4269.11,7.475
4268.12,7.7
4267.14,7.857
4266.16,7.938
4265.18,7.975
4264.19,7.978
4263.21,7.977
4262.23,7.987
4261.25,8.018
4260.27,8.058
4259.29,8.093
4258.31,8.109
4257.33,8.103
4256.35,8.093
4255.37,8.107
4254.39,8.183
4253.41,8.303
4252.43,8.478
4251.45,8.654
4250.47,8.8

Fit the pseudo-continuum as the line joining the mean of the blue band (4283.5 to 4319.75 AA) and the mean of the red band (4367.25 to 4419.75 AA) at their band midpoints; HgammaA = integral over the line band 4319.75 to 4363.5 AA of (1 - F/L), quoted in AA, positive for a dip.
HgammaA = -4.4 AA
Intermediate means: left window 7.25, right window 8.71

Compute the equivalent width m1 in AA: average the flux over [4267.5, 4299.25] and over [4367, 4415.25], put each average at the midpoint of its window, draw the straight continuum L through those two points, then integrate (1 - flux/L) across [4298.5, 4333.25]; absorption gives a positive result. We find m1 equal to 1.18 AA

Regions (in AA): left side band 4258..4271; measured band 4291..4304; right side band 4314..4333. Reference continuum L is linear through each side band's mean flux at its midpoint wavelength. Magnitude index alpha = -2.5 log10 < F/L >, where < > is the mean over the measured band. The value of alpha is 0.17 mag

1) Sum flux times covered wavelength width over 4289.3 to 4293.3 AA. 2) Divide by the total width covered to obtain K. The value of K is 7.76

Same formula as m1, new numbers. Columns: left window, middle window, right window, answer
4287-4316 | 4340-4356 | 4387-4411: -1.3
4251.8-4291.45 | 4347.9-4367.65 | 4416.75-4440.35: -1.4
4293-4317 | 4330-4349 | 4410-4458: -3.0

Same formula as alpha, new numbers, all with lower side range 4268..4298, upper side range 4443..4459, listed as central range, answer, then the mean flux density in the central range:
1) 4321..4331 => -0.036 mag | 8.26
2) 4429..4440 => 0.012 mag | 9.09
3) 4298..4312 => 0.207 mag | 6.42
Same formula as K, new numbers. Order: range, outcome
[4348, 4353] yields 8.44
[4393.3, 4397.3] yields 7.61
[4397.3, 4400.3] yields 8.1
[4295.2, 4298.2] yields 6.92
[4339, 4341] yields 8.39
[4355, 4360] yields 9.12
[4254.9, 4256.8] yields 8.1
